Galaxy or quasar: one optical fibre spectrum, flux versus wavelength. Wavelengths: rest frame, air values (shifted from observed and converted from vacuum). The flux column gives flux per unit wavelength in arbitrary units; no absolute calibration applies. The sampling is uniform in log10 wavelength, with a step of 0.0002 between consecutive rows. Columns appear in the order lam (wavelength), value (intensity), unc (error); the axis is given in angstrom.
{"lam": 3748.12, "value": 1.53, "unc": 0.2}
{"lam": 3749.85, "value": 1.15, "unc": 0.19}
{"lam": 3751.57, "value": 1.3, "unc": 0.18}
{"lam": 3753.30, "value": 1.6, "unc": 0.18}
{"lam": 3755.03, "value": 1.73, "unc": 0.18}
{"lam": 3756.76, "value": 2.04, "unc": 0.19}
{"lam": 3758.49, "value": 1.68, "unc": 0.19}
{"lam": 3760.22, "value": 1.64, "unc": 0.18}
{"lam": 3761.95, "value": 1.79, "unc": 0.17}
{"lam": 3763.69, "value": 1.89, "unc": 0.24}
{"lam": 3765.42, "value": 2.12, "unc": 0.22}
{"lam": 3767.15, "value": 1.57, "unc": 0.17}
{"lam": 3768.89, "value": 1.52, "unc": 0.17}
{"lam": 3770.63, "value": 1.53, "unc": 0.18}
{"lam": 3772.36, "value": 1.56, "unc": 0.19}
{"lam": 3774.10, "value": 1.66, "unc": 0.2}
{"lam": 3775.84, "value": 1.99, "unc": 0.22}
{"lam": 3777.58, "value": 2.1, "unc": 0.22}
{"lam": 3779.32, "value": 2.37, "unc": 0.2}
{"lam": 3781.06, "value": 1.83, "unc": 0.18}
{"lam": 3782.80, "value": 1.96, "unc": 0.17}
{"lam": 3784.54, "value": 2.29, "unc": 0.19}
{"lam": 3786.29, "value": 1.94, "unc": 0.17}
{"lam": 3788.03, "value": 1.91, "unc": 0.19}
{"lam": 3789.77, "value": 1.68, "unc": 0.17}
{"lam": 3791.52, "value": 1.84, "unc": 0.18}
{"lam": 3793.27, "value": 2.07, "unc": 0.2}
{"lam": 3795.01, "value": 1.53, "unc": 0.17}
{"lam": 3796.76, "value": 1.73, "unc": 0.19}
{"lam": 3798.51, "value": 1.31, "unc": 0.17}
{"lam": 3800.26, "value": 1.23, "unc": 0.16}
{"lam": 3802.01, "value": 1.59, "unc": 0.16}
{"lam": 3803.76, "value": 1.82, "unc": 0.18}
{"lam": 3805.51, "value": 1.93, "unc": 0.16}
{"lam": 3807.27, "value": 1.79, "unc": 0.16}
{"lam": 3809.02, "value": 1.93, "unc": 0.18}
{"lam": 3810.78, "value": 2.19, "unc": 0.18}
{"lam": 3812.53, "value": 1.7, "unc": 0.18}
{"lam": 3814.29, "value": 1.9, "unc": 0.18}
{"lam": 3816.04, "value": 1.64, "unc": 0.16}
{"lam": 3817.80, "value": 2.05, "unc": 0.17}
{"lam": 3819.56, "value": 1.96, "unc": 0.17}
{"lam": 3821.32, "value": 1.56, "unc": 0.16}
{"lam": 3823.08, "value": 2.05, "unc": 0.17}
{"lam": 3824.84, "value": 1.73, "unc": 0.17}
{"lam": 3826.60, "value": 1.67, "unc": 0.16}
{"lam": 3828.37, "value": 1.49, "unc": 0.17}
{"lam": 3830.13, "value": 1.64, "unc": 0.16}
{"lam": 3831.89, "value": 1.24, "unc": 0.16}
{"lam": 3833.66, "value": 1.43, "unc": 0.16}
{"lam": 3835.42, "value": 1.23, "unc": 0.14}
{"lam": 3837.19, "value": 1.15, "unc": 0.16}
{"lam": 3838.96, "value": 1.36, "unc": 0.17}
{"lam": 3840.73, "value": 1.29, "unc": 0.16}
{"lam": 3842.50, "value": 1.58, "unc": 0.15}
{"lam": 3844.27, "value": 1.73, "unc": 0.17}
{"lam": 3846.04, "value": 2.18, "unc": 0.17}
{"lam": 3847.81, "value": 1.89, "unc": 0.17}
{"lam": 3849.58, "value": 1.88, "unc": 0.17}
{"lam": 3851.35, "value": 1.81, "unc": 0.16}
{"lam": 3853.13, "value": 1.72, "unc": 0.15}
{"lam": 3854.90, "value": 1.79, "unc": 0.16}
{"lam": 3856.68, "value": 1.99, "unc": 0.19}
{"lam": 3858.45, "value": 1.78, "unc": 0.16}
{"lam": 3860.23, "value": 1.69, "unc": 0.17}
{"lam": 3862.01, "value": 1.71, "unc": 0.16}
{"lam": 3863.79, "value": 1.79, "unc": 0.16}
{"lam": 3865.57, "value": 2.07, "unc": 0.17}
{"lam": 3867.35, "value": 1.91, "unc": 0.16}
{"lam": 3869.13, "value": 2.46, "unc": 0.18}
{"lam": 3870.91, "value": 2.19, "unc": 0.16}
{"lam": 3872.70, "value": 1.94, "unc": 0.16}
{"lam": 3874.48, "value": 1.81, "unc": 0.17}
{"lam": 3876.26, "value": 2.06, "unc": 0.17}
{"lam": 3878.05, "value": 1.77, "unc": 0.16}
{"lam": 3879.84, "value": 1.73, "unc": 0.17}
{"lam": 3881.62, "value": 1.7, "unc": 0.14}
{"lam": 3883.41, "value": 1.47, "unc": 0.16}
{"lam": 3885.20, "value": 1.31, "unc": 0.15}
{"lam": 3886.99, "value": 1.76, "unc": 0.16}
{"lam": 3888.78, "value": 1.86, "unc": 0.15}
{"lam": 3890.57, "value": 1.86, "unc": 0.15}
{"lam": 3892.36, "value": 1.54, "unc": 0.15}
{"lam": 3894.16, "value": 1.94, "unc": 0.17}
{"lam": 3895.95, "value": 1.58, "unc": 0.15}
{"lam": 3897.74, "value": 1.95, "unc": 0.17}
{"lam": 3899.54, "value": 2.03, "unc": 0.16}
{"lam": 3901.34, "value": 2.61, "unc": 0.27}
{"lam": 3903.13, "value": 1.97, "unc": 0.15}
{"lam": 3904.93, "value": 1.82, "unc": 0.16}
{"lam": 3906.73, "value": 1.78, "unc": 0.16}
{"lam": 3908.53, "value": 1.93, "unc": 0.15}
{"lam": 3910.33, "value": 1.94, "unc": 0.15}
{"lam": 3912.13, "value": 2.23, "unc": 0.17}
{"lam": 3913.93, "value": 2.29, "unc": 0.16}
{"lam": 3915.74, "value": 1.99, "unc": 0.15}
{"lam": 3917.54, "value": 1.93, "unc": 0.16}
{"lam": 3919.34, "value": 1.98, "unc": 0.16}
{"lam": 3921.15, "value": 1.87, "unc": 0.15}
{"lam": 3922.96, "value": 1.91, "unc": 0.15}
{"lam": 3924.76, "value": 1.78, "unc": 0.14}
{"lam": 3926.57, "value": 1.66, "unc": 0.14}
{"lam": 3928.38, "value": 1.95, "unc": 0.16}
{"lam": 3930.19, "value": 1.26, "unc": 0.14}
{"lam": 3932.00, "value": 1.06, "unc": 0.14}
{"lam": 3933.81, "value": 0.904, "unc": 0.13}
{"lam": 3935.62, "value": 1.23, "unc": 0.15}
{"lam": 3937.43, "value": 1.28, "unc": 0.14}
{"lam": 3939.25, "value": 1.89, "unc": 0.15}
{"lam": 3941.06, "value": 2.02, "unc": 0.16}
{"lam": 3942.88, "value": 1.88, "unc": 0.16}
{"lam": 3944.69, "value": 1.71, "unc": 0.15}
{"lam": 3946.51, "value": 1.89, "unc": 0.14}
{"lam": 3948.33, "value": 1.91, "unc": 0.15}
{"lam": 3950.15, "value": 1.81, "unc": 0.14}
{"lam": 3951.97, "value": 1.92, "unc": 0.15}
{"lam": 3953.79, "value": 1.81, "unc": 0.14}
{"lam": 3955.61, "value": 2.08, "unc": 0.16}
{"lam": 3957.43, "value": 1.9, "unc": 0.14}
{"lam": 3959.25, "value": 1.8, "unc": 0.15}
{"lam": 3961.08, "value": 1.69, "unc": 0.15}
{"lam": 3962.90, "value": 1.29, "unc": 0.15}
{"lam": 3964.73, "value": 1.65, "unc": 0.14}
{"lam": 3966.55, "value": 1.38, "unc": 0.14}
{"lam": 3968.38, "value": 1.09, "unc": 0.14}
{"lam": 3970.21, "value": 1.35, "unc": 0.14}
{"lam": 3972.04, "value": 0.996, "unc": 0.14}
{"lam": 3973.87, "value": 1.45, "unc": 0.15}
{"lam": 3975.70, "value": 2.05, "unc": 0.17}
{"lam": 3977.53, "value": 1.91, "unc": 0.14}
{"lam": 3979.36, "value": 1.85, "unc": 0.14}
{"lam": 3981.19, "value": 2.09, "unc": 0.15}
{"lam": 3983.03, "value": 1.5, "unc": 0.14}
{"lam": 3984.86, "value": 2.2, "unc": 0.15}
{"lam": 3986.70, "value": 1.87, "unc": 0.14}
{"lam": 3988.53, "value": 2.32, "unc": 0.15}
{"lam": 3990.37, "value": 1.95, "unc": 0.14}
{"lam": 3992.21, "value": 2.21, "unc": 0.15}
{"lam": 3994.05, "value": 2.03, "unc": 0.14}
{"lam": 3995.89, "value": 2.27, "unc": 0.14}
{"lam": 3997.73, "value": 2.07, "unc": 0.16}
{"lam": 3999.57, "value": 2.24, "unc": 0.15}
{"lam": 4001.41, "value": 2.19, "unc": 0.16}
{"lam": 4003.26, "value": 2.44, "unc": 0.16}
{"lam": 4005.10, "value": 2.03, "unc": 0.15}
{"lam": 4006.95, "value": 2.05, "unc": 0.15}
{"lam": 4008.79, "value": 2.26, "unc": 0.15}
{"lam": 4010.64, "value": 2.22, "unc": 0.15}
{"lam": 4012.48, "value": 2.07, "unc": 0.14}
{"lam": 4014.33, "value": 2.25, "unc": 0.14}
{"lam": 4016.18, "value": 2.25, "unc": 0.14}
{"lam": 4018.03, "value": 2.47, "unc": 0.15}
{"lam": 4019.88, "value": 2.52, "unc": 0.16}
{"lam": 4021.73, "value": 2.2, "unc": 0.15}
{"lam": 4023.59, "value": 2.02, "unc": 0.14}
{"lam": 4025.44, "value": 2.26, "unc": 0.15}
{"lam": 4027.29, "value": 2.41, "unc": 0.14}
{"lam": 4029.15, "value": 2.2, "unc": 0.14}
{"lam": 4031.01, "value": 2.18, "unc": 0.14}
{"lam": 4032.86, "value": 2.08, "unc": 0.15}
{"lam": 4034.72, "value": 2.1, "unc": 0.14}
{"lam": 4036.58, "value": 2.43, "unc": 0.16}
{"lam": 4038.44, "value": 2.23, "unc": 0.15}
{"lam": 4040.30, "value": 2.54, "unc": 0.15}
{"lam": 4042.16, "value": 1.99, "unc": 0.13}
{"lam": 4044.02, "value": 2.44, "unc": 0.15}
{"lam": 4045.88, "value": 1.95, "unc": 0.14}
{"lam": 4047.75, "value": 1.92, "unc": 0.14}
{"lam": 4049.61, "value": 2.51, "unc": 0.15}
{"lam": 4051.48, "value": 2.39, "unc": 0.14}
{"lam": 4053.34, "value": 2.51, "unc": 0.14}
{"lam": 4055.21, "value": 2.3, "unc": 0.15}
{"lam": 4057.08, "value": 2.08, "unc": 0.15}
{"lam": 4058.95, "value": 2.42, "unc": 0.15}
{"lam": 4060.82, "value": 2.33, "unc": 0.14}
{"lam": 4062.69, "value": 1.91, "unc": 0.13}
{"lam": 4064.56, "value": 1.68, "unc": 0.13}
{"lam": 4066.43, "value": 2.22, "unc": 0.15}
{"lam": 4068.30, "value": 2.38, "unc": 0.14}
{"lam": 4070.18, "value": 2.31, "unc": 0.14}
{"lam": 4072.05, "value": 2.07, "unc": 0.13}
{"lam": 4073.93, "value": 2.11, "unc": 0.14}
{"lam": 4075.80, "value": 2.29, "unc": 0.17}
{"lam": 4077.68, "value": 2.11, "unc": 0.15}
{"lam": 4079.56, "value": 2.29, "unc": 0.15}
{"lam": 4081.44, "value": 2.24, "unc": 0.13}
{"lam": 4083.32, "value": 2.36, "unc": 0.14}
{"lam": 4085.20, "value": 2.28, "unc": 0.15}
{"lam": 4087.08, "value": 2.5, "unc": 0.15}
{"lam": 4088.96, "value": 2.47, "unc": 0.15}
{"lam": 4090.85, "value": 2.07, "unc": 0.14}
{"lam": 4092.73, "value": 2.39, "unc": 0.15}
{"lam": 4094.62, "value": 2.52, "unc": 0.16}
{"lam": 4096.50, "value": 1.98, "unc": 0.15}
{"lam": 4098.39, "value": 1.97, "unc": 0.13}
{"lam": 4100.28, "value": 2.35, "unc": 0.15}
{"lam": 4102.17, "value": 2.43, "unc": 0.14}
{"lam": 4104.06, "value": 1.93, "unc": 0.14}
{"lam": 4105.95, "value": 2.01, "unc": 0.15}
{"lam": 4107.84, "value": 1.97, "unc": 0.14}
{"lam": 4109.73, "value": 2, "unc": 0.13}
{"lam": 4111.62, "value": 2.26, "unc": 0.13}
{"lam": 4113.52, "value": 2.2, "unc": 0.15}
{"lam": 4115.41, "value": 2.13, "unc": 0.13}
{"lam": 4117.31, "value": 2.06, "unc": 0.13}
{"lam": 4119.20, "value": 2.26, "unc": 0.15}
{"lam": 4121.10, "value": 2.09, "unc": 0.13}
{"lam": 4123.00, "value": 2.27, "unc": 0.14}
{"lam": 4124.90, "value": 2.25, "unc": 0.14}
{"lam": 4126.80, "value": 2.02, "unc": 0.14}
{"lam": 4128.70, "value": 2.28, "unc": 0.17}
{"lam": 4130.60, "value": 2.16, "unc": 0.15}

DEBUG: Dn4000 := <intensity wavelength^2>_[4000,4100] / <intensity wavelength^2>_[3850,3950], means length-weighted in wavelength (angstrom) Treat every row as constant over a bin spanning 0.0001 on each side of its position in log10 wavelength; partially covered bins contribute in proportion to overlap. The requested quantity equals 1.33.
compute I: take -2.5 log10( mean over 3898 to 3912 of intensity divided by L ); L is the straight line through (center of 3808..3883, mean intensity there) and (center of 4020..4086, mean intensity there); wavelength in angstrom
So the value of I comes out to -0.07 mag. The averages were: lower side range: 1.77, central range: 2.02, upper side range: 2.22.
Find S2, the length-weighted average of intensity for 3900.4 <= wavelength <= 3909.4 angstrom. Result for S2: 2.02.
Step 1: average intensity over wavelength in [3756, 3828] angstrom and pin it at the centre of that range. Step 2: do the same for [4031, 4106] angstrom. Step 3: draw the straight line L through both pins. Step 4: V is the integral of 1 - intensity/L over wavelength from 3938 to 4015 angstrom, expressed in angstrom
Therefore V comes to 7.4 angstrom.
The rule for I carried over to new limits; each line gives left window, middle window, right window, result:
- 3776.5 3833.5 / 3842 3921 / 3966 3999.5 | -0.05 mag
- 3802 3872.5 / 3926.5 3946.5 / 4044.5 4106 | 0.26 mag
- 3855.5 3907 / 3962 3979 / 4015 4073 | 0.37 mag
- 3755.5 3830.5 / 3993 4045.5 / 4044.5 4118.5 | -0.05 mag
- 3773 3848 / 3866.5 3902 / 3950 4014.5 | -0.04 mag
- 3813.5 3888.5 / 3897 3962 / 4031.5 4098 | 0.06 mag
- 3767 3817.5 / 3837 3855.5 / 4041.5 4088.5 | 0.12 mag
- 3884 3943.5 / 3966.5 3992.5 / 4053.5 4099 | 0.13 mag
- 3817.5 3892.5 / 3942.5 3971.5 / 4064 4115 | 0.15 mag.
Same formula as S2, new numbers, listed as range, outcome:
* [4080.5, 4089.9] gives 2.37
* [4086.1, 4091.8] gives 2.35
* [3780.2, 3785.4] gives 2.03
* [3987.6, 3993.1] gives 2.16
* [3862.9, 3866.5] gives 1.93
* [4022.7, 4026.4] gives 2.15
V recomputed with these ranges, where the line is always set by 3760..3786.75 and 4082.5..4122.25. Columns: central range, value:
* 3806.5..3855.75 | 5.7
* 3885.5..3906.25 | 1.1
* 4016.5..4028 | -1.0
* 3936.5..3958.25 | 2.1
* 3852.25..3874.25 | 0.4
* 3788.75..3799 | 0.9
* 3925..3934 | 2.6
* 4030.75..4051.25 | -0.8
